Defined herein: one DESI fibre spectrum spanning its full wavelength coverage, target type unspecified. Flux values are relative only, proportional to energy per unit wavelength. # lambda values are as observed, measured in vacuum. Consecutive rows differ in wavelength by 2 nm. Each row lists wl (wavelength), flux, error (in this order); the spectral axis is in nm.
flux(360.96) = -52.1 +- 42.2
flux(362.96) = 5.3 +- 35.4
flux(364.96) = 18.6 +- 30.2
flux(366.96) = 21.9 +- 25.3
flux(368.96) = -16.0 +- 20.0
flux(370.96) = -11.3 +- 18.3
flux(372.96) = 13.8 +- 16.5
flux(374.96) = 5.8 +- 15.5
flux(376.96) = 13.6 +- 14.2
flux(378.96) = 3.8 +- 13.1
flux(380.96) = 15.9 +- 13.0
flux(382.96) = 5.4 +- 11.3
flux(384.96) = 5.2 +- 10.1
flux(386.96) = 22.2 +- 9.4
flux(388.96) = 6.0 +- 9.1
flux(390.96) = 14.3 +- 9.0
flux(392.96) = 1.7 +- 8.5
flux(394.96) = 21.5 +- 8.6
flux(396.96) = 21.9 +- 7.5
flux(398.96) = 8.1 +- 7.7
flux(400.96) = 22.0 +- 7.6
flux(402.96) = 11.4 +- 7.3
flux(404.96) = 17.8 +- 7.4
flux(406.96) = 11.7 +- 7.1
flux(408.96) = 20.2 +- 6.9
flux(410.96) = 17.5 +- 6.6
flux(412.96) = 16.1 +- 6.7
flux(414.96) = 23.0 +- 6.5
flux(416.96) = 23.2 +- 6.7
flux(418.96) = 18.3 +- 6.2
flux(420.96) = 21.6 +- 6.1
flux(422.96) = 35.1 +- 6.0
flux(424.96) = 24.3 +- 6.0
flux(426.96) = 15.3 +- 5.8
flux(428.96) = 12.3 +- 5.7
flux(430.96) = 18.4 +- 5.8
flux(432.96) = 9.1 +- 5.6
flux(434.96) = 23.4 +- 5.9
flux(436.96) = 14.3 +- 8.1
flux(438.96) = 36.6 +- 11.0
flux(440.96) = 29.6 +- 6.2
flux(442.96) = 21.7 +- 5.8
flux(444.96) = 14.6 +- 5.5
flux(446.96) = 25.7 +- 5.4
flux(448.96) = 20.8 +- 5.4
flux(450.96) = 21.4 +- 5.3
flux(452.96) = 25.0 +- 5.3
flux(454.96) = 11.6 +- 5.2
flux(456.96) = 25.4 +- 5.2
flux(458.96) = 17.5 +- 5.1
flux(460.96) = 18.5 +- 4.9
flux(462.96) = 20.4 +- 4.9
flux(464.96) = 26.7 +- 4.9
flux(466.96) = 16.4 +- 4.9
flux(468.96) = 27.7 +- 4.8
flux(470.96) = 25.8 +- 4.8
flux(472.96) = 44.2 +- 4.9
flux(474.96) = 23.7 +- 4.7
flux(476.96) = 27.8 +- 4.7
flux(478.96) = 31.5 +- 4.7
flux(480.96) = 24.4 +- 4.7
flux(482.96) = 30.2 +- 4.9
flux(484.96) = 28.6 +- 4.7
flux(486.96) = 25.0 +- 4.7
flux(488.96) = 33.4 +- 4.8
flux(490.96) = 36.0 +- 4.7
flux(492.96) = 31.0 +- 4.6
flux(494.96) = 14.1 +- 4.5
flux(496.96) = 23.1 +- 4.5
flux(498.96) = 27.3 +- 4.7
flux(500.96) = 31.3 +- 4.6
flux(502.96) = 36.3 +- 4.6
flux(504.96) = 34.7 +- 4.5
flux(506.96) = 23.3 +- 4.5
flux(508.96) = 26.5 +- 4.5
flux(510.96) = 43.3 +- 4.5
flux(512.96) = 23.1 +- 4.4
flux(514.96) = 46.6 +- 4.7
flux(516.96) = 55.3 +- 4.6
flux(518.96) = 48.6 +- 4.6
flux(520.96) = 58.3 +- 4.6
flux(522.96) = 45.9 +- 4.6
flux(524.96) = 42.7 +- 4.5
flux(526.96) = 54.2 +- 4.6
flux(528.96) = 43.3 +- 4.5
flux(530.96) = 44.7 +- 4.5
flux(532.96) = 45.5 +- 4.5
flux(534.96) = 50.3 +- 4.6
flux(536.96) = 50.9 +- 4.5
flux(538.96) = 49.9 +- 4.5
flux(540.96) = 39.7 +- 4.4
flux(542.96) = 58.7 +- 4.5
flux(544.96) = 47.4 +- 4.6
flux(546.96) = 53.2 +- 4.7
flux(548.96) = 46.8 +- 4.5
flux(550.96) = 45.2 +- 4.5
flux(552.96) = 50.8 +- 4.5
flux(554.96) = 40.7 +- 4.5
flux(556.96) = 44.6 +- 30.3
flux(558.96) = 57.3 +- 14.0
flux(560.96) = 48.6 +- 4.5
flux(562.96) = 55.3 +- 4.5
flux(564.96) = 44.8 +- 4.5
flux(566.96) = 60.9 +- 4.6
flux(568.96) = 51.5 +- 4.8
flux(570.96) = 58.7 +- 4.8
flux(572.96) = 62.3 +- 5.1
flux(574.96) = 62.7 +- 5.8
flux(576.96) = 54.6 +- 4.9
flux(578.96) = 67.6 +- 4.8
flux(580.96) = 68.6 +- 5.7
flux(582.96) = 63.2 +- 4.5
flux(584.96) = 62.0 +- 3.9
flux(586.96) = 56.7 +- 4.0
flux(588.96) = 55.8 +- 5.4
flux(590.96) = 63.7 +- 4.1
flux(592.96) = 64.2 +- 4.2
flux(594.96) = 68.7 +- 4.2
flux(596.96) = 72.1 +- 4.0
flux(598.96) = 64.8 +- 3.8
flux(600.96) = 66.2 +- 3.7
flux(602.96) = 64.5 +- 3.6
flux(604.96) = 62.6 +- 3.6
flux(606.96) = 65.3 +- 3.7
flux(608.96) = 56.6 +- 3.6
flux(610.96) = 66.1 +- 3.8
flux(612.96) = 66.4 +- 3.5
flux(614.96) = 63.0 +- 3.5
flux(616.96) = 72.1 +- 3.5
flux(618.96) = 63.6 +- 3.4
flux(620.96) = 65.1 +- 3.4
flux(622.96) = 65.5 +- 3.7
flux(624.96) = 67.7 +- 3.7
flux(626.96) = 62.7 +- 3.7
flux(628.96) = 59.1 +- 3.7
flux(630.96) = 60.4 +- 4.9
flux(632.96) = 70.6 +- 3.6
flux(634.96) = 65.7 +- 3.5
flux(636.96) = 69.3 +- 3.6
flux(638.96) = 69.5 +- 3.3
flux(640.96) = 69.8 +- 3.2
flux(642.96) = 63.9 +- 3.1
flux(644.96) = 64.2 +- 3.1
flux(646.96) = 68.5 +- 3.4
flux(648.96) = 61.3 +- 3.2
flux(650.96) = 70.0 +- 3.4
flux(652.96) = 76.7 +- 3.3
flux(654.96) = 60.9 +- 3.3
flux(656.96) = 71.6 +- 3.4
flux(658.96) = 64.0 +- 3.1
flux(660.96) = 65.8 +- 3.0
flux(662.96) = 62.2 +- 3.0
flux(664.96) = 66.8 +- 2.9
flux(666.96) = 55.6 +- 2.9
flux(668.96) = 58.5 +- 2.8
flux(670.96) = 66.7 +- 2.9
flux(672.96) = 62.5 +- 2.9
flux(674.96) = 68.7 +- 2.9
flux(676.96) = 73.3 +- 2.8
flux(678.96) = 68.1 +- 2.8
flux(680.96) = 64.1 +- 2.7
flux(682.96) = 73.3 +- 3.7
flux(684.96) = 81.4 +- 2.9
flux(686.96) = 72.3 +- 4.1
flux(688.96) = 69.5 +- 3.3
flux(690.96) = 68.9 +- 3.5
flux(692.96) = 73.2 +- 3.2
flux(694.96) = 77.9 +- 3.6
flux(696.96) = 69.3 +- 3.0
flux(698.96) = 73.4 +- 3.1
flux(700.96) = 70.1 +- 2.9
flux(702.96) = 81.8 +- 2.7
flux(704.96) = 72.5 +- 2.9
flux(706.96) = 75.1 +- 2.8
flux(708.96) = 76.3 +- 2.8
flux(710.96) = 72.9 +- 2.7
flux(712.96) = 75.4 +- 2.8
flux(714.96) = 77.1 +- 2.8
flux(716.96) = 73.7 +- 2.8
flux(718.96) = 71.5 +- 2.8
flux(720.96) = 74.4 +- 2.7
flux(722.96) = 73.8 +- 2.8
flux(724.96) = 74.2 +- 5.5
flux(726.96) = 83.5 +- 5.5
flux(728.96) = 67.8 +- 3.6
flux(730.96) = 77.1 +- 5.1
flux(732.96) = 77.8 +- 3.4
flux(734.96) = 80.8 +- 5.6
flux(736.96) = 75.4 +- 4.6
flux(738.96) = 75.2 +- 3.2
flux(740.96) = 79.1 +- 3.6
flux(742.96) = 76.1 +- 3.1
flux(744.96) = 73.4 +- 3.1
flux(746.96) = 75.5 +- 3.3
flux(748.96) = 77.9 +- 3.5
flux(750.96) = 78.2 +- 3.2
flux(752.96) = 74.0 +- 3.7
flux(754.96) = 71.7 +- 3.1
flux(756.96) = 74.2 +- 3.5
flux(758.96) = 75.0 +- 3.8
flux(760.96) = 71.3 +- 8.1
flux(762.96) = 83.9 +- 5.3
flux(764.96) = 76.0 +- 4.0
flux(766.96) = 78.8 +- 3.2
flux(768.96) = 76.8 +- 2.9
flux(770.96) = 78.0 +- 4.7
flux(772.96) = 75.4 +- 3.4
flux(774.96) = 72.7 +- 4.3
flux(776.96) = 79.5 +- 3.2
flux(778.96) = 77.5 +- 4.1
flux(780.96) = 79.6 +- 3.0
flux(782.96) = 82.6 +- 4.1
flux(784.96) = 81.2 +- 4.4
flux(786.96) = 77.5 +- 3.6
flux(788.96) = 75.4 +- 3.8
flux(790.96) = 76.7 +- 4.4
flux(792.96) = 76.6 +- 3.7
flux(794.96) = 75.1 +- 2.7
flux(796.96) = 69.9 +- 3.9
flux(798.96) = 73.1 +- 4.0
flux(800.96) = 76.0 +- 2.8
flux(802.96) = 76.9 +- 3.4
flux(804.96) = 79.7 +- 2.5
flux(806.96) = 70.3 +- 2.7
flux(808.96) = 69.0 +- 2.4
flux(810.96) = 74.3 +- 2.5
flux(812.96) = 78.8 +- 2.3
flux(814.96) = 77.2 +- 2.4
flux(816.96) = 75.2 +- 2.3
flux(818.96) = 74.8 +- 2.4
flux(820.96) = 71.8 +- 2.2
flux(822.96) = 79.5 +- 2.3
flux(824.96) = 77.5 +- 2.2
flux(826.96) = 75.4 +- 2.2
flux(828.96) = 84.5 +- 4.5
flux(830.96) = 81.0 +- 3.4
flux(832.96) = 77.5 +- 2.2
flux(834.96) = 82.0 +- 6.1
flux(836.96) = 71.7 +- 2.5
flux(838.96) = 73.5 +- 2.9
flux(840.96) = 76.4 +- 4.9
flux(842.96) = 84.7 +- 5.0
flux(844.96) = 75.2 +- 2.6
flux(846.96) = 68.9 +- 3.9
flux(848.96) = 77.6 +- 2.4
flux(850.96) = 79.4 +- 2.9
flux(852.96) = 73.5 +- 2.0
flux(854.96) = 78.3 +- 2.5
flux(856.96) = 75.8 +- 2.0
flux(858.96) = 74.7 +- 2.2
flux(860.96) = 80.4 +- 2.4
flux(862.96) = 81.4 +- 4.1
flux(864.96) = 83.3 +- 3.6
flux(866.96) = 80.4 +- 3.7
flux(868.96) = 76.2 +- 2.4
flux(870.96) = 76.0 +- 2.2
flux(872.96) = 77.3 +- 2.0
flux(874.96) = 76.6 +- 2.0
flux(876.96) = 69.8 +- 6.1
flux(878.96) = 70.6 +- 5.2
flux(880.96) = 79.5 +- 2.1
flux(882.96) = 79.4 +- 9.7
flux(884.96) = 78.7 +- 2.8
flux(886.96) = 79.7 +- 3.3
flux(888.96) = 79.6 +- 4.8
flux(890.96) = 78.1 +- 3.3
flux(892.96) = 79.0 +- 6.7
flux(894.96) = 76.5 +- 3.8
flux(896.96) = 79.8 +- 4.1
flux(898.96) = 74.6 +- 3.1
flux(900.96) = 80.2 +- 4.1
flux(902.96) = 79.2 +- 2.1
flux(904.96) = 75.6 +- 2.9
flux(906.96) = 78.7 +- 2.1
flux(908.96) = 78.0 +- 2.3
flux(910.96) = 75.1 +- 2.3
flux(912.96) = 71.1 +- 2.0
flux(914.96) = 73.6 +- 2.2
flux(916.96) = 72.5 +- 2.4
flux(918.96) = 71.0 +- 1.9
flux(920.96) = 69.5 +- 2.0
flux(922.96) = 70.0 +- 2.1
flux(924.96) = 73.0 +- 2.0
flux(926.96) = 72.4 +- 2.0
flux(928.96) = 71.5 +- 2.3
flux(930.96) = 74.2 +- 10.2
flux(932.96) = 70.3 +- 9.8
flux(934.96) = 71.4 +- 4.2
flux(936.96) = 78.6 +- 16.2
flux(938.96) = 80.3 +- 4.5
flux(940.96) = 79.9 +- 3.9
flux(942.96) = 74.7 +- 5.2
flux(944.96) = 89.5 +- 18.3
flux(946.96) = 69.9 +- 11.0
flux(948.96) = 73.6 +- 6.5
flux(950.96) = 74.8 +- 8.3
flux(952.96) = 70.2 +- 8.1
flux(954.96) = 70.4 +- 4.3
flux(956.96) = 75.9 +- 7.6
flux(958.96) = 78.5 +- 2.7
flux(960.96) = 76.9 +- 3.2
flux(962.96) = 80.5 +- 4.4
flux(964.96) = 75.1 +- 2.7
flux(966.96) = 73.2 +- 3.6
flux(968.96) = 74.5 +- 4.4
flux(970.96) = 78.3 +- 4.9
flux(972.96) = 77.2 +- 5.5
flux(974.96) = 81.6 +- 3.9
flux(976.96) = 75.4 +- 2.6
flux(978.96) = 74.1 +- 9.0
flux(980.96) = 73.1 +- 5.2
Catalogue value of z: 0.29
